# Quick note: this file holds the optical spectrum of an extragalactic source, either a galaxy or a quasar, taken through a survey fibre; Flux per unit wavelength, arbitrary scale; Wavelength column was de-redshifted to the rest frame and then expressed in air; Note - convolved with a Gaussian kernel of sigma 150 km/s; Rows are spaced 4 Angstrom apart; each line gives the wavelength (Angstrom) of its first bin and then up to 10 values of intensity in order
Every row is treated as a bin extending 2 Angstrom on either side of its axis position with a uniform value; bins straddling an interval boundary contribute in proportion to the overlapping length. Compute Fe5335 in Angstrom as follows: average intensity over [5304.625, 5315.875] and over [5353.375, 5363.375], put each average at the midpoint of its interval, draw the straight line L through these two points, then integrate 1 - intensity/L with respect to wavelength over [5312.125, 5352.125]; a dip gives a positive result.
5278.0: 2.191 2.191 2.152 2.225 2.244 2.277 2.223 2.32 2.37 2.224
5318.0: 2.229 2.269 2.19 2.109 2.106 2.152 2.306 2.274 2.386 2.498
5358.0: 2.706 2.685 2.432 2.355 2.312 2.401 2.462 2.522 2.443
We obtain 3.78 Angstrom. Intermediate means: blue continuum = 2.3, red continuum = 2.64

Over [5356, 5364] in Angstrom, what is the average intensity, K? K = 2.7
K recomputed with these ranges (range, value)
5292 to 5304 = 2.25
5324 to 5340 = 2.14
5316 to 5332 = 2.2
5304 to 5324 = 2.28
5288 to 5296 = 2.23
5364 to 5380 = 2.38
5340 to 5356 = 2.37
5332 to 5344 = 2.19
